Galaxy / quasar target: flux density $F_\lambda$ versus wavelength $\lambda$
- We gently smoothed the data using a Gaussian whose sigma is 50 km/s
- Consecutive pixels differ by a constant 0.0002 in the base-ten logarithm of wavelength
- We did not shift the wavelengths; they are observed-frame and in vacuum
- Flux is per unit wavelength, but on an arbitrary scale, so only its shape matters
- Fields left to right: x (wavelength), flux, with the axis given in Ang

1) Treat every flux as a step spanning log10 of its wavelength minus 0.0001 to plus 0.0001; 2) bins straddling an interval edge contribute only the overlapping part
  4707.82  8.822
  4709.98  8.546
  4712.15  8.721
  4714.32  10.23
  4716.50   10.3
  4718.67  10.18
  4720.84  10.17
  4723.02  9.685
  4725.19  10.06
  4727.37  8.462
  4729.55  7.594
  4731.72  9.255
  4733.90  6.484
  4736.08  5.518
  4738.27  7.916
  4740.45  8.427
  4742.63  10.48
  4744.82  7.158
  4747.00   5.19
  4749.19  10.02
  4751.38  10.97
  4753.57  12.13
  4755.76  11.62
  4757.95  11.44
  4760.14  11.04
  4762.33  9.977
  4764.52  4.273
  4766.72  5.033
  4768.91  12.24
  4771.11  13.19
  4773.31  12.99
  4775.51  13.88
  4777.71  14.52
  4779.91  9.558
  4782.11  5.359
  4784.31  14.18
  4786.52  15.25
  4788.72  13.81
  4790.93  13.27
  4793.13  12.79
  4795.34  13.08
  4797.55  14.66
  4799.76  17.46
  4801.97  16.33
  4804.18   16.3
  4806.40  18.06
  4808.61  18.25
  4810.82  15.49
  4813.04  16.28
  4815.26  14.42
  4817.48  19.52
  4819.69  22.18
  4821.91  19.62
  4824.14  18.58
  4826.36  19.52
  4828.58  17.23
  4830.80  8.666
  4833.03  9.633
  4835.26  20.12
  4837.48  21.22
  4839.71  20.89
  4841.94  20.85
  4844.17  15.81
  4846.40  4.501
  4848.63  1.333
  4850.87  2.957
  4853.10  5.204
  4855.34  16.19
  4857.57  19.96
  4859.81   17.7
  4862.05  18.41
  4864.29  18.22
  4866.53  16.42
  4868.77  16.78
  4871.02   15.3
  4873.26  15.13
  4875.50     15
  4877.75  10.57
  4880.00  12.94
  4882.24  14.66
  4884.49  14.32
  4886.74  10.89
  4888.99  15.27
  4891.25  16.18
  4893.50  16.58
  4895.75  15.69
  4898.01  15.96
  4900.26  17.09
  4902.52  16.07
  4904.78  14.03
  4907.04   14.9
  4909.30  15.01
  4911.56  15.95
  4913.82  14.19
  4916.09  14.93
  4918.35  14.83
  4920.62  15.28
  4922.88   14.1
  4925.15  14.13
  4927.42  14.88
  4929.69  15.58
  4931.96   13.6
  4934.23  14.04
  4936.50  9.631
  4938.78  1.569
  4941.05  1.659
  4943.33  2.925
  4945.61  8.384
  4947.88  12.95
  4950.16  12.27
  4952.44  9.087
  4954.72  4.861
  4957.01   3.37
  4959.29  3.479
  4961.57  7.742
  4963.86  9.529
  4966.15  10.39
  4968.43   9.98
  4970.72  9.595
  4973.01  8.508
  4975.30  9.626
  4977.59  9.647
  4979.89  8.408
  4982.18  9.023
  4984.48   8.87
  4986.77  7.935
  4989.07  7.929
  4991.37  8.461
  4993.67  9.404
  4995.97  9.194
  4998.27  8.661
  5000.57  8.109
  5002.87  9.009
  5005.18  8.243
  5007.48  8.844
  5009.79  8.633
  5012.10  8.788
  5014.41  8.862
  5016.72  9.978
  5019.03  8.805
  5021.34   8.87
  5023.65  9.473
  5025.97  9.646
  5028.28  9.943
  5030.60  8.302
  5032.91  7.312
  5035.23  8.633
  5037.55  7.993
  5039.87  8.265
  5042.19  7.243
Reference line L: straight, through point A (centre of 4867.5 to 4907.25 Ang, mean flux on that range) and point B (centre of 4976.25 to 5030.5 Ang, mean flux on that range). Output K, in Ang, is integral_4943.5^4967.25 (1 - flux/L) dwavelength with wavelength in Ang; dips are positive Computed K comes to 7.1 Ang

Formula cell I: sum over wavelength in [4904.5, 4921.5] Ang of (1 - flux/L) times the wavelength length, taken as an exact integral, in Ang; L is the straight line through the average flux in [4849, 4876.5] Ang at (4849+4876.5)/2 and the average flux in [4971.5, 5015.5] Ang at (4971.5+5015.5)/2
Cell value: -3.7 Ang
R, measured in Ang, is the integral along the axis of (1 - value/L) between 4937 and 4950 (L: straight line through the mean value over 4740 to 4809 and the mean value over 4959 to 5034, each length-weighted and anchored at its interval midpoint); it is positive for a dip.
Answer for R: 4.5 Ang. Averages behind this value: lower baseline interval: 11.9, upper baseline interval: 8.83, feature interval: 6.21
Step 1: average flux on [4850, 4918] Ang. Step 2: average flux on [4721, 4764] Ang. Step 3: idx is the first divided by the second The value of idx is 1.63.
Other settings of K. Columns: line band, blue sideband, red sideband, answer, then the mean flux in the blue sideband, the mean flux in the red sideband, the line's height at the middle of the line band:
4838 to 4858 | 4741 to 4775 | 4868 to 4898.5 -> 1.9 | 9.9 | 14.6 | 13.3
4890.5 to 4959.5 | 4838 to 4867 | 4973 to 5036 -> -3.0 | 13.8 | 8.83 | 11.4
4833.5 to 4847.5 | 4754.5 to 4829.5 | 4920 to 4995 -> -4.6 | 14.2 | 9.25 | 12.7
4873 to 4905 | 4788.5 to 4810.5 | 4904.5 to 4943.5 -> -3.4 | 15.5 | 12.5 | 13.3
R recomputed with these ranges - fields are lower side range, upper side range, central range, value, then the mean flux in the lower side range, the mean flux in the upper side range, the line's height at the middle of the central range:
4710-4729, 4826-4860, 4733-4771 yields 6.2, 9.6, 13.6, 10.7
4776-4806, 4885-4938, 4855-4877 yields -3.9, 13.7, 14.6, 14.3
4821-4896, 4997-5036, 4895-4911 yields -3.0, 14.7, 8.83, 13.1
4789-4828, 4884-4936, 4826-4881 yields 5.4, 16.8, 14.9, 15.9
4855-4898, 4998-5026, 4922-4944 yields 4.5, 15.6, 8.9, 12.8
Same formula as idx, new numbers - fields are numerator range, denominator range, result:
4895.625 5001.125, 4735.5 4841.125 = 0.79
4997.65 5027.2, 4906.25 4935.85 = 0.61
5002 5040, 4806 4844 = 0.50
